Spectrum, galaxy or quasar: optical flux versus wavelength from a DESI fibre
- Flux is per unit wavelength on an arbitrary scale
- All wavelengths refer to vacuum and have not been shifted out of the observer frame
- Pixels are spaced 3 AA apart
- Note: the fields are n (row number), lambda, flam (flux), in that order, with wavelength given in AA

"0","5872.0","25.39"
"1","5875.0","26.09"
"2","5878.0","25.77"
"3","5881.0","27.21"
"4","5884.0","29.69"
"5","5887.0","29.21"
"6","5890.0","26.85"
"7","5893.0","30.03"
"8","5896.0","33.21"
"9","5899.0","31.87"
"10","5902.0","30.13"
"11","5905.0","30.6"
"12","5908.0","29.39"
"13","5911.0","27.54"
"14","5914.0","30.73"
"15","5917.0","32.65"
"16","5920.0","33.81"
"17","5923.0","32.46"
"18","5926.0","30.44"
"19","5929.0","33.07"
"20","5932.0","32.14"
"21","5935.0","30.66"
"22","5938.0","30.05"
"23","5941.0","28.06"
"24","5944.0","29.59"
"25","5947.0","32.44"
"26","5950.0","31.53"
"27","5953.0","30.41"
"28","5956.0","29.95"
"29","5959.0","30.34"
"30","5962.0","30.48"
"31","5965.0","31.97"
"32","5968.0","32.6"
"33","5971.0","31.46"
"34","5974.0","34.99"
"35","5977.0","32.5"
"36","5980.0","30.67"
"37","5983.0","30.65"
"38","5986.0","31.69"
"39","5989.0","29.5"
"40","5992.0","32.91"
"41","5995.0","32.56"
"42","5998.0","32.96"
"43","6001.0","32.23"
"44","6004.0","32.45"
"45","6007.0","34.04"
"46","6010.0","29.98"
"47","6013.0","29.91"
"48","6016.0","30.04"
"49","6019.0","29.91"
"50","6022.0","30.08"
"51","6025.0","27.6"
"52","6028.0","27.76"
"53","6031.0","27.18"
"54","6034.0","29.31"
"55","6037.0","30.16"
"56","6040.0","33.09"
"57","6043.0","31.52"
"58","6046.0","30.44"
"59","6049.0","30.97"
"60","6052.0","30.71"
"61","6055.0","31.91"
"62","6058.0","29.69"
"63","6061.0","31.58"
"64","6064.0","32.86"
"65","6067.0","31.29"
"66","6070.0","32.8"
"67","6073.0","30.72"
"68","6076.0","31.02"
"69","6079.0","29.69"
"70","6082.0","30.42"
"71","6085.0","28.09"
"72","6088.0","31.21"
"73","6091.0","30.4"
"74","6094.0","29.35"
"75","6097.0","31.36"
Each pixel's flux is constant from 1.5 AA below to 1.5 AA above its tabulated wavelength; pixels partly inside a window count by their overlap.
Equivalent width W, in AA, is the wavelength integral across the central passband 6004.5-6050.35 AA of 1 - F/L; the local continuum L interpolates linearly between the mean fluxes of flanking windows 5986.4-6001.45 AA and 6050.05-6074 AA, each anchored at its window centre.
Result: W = 2.2 AA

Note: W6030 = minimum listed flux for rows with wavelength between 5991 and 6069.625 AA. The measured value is 27.18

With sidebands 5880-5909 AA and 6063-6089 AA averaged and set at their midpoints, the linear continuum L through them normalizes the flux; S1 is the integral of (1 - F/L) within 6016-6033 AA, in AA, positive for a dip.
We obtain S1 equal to 1.1 AA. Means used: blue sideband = 29.9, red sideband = 30.9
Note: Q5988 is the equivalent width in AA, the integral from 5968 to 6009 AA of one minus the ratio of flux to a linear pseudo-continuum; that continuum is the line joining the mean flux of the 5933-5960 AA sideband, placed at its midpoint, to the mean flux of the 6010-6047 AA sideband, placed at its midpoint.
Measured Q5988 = -2.9 AA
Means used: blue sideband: 30.4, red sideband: 29.8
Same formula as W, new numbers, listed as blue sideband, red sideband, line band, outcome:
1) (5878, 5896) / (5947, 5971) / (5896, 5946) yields -1.74 AA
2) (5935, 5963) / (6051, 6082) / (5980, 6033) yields 0.15 AA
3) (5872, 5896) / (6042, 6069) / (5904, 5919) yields -0.92 AA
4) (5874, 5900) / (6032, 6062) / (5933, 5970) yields -1.28 AA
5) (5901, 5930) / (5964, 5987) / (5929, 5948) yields 0.49 AA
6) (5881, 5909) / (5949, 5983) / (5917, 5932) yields -0.90 AA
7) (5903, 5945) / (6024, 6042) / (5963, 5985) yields -1.43 AA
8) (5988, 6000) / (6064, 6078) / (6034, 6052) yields 0.40 AA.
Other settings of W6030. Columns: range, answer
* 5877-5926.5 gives 25.77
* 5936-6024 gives 28.06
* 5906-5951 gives 27.54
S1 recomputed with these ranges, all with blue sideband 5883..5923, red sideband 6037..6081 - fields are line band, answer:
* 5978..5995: -0.2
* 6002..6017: -0.2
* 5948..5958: 0.0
